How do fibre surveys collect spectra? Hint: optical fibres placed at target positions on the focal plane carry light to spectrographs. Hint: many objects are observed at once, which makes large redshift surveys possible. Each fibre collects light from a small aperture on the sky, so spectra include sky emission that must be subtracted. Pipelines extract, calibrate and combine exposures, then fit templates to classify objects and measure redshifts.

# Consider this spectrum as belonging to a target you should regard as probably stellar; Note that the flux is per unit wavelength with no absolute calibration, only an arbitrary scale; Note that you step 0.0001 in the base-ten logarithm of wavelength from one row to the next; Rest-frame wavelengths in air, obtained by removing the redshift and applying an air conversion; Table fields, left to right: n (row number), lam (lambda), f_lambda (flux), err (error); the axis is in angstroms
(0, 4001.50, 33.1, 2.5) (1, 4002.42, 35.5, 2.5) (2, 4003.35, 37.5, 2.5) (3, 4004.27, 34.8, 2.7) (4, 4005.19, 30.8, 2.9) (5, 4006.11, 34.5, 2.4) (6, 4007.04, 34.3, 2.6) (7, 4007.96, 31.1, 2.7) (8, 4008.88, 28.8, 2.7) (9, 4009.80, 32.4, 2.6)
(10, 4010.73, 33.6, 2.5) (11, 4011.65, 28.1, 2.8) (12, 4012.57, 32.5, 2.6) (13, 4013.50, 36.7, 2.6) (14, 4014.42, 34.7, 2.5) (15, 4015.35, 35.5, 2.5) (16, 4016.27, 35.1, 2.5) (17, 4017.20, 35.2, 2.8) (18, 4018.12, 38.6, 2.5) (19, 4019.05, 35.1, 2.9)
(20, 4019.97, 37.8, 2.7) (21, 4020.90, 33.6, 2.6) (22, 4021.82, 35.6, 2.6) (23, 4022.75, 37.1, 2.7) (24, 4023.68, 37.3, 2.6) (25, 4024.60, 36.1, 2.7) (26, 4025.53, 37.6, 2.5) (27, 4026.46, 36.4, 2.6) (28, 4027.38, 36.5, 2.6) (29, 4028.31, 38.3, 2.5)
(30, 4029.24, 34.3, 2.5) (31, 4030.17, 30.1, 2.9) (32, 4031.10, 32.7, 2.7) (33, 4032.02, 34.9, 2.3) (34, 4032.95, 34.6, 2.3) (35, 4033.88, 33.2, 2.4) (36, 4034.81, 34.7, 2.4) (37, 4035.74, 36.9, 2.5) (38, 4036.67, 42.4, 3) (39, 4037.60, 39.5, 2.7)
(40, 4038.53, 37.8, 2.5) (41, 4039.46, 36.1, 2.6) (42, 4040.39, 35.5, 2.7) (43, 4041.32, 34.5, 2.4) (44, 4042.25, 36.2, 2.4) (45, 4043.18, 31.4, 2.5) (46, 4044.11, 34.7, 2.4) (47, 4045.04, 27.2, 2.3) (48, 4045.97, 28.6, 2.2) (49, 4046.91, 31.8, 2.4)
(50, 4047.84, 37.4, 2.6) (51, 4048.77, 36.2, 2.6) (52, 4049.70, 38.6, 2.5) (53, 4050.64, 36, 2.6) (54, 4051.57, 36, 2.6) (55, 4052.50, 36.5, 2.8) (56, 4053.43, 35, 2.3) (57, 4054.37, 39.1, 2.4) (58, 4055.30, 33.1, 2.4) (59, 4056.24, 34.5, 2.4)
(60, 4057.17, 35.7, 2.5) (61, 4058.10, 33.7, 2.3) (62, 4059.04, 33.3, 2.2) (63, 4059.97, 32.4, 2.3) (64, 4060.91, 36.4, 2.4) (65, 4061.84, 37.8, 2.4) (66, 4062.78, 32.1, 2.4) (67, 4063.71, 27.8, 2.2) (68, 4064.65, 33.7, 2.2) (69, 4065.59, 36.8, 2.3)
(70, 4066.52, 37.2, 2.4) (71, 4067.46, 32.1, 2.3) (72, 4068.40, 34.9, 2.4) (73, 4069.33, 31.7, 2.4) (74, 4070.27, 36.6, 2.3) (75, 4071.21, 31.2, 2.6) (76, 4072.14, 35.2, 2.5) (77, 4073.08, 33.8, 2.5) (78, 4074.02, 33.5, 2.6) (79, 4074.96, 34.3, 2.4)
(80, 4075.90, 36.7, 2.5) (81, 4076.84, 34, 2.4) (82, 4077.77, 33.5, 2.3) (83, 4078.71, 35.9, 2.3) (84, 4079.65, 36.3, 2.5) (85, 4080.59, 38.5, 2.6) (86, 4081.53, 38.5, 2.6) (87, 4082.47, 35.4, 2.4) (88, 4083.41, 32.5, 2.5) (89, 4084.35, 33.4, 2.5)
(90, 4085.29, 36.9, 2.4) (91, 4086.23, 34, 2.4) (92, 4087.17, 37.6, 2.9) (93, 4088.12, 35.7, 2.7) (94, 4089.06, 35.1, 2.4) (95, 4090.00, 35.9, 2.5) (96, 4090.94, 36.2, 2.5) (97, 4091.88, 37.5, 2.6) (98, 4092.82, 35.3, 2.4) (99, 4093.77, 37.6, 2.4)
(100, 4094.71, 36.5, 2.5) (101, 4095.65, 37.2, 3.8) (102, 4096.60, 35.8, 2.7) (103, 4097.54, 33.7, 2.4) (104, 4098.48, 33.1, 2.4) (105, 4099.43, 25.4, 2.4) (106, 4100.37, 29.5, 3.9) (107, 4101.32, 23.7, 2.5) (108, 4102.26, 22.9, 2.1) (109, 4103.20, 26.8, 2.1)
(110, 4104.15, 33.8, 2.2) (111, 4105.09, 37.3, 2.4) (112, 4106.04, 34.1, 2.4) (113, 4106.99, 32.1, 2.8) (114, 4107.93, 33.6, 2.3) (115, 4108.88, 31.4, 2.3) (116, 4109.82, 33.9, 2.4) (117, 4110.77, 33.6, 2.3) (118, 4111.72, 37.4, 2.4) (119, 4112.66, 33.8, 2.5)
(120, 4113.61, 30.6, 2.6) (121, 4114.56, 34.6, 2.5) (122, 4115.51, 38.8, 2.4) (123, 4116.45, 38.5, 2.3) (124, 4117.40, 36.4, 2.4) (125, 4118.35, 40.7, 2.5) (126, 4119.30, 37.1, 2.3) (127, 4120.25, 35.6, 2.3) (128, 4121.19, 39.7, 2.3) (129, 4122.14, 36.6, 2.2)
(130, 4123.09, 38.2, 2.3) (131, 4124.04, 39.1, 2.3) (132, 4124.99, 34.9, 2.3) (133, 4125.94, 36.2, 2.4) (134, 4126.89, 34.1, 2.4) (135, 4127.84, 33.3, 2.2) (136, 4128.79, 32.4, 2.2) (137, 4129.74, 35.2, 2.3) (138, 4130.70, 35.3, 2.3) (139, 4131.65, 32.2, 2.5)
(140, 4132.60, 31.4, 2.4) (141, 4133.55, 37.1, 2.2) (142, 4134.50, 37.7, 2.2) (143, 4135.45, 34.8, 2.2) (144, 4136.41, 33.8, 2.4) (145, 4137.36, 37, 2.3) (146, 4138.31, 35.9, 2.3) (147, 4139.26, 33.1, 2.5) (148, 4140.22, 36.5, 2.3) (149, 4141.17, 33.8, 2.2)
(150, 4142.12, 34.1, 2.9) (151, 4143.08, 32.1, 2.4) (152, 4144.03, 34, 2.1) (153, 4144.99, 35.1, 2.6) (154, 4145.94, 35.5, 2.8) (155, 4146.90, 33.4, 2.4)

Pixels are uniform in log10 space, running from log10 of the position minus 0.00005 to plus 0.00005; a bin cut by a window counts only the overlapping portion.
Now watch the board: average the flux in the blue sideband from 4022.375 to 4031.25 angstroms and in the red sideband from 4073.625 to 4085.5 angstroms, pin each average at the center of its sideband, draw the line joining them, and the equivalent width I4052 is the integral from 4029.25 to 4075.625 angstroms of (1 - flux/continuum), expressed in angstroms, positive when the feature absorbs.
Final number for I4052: 1.2 angstroms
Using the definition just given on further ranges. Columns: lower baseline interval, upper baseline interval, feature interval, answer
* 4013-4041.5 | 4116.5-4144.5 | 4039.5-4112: 3.20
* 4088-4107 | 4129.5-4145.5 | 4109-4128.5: -1.22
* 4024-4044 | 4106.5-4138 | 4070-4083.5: 0.16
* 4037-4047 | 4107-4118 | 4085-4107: 0.71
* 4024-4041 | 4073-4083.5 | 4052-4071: 0.60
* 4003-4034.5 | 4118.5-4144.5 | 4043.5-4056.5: 0.07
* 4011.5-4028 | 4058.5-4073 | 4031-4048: 0.10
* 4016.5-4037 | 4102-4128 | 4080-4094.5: -0.33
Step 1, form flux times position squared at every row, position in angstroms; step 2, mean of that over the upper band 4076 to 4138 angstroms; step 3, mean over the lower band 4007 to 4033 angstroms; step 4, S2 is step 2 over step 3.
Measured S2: 1.0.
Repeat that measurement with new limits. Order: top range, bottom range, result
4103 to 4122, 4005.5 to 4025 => 1.07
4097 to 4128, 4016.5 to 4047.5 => 1.00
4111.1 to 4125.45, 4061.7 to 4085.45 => 1.09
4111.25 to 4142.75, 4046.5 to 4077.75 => 1.06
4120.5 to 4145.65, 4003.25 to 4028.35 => 1.07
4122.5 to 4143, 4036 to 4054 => 1.03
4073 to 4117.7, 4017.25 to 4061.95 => 0.99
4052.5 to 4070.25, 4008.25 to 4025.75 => 1.01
